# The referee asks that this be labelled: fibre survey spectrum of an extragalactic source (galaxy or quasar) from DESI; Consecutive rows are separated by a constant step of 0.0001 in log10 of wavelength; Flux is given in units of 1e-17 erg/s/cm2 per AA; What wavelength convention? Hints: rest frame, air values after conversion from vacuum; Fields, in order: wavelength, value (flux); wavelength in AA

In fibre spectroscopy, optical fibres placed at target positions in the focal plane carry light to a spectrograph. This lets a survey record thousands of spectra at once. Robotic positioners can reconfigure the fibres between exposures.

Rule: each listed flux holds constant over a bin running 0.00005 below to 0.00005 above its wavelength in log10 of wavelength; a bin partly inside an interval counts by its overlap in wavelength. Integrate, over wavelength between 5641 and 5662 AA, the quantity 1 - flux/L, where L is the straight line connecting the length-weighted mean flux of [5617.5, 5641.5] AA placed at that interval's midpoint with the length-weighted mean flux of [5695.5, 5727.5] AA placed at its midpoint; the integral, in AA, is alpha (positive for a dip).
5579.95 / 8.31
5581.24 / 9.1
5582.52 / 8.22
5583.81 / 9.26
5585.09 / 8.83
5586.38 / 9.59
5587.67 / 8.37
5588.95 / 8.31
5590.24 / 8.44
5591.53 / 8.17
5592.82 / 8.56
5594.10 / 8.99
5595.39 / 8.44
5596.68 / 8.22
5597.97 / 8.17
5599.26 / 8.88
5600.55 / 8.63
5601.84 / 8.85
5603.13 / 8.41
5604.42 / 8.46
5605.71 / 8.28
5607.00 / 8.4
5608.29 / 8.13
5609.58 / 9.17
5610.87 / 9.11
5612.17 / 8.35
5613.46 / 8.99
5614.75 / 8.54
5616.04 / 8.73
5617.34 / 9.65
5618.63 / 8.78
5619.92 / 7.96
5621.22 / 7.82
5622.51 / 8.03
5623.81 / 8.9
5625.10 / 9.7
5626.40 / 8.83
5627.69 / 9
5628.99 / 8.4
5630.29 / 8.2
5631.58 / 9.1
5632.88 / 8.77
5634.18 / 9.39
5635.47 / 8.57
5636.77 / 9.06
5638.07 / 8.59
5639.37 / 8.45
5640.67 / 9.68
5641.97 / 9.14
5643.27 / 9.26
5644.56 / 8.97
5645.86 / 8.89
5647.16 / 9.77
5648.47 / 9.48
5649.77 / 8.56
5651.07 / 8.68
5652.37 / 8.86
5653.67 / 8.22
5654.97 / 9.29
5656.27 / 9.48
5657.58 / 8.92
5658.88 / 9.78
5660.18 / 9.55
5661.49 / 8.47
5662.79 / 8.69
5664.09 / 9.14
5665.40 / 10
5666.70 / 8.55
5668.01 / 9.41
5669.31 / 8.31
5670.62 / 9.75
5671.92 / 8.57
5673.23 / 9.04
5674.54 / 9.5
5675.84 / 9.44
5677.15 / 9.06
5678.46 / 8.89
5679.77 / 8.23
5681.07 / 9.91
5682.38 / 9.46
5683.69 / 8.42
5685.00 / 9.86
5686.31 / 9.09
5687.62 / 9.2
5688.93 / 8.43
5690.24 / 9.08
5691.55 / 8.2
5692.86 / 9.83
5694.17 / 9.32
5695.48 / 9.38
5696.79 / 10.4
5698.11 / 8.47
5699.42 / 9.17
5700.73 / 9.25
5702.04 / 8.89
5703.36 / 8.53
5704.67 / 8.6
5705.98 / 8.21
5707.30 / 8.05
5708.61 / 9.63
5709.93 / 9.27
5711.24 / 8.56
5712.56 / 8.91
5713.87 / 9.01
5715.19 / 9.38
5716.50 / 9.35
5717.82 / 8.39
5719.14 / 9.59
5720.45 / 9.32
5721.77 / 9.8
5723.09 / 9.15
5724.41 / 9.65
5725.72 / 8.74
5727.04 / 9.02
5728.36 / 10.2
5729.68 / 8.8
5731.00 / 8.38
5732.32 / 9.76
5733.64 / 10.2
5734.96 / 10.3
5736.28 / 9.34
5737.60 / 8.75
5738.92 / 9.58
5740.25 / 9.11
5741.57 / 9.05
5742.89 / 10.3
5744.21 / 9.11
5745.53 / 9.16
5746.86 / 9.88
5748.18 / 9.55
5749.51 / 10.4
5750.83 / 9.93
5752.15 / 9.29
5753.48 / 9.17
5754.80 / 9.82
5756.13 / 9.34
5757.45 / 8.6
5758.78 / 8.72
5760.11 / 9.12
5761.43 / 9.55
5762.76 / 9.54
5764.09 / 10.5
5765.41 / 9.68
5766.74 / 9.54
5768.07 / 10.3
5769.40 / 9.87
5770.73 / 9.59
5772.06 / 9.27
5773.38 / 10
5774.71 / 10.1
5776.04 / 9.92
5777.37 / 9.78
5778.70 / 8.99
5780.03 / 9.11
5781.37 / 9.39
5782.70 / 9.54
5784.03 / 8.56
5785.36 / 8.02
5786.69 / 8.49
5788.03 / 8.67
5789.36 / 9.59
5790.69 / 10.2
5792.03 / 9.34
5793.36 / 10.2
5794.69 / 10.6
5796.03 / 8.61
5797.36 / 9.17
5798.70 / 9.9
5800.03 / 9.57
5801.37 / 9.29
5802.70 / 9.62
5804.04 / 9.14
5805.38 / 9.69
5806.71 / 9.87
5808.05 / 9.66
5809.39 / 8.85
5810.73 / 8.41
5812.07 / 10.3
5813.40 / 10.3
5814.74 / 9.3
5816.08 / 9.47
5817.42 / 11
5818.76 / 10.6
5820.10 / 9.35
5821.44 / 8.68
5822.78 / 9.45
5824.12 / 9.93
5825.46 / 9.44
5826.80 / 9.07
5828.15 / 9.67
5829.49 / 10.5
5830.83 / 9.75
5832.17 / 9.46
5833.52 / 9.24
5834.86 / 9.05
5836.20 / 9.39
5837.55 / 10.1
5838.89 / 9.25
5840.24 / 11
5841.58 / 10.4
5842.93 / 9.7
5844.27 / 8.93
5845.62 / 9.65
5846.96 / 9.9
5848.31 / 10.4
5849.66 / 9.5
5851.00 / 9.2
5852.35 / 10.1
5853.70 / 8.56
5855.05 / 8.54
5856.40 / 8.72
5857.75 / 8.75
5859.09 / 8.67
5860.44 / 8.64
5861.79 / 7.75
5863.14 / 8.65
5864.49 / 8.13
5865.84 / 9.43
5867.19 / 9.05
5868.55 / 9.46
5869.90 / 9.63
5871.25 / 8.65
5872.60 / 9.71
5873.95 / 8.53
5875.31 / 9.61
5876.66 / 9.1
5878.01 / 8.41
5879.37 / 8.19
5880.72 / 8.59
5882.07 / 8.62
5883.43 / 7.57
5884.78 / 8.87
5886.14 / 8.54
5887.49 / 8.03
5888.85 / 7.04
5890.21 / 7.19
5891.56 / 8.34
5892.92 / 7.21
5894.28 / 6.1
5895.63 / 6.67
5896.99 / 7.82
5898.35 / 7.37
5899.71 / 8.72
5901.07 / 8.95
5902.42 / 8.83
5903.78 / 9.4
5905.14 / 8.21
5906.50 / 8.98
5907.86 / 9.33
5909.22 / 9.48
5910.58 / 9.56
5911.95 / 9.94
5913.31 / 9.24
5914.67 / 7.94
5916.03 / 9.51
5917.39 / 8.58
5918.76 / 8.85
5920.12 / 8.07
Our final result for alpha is -0.61 AA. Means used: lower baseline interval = 8.76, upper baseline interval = 9.06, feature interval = 9.1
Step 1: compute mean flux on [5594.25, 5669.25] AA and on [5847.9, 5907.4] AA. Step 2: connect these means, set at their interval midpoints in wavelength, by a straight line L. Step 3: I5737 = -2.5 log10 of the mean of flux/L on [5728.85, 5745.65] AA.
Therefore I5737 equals -0.08 mag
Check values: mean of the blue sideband 8.84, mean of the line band 9.39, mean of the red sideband 8.55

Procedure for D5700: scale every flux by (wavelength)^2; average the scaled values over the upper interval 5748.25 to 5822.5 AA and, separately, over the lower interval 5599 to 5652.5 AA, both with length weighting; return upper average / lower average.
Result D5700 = 1.1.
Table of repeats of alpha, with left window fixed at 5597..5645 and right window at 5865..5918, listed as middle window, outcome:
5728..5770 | -4.2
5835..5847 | -1.6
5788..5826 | -4.3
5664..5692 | -1.2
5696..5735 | -2.1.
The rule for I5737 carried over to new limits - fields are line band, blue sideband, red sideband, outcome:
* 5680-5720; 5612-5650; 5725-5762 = 0.016 mag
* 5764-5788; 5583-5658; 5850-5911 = -0.095 mag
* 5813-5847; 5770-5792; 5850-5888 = -0.079 mag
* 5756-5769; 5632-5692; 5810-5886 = -0.038 mag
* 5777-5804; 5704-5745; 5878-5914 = -0.053 mag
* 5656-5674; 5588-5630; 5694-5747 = -0.025 mag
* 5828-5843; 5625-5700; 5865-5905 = -0.149 mag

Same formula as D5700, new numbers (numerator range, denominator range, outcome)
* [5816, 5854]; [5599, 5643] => 1.20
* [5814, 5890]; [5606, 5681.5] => 1.10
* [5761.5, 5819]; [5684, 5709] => 1.10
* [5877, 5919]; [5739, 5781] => 0.92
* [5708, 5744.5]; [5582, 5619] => 1.12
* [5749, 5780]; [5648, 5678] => 1.10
